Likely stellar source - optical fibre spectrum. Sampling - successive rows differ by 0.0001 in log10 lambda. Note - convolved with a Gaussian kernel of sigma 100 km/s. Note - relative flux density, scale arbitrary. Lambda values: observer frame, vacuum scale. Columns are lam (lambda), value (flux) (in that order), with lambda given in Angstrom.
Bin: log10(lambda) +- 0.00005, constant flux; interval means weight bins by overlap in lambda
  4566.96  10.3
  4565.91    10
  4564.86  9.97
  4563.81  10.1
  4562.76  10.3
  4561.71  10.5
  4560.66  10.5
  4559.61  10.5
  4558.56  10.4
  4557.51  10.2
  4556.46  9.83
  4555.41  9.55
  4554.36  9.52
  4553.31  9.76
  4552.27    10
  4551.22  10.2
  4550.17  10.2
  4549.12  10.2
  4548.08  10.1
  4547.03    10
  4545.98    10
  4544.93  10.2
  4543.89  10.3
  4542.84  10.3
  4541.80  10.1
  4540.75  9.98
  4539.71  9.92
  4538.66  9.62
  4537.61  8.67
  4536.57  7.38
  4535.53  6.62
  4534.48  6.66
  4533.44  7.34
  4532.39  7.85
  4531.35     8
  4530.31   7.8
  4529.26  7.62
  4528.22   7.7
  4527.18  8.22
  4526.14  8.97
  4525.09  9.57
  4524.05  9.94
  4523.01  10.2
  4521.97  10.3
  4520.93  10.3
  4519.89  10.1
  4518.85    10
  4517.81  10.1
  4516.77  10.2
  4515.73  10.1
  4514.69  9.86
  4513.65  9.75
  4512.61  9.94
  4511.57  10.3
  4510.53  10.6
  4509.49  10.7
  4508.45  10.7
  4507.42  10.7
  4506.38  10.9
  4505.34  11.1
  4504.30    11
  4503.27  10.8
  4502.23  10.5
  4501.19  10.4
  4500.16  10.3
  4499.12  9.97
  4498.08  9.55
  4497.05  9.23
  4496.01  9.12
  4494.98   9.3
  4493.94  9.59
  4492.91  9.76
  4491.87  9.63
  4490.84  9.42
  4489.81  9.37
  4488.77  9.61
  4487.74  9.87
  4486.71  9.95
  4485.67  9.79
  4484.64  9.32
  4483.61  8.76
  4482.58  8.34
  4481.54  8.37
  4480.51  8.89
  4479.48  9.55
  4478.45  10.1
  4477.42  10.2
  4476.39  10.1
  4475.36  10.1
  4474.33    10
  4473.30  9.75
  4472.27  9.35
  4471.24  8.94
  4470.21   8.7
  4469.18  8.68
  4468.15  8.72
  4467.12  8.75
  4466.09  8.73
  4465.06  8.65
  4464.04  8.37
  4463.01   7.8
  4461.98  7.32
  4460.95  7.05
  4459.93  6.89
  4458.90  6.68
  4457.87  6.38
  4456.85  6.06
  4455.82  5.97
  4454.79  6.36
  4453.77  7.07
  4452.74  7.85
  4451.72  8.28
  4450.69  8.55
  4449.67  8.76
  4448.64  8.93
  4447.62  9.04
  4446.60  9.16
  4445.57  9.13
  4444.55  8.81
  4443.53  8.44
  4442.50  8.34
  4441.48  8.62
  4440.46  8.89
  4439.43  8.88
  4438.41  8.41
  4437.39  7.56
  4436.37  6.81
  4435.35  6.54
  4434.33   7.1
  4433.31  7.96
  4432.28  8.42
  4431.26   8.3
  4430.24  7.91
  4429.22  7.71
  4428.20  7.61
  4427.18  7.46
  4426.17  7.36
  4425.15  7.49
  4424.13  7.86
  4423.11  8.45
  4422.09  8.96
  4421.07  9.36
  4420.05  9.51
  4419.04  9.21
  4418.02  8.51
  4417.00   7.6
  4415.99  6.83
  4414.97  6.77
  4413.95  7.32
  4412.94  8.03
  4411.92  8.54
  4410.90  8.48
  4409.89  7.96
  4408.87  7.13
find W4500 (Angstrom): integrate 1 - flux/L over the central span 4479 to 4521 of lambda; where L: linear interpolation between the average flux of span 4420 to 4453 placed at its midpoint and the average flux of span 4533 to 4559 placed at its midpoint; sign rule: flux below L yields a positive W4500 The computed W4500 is -4.33 Angstrom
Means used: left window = 8.24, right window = 9.49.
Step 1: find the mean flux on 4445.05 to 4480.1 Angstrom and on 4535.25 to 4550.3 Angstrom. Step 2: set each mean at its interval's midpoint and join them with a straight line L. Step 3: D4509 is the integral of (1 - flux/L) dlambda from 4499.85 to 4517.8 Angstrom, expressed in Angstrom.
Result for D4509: -2.7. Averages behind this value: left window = 8.41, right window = 9.61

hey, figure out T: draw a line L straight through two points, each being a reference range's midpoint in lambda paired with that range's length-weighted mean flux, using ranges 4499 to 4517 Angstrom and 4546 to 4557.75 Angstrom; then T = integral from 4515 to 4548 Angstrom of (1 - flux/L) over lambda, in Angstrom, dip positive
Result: 3.25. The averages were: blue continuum 10.4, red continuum 9.95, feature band 9.18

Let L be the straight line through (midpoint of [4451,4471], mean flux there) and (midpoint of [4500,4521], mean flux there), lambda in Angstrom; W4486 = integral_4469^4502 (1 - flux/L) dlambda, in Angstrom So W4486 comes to -2.0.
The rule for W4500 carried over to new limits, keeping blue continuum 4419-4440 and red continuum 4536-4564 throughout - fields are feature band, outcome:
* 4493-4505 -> -1.1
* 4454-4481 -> 0.8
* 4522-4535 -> 1.6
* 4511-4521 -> -0.7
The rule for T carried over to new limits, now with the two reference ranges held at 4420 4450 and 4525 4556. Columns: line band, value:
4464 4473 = -0.3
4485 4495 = -1.1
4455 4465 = 1.7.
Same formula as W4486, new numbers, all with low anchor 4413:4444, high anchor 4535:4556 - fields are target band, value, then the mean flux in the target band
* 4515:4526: -0.9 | 10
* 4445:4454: -0.3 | 8.58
